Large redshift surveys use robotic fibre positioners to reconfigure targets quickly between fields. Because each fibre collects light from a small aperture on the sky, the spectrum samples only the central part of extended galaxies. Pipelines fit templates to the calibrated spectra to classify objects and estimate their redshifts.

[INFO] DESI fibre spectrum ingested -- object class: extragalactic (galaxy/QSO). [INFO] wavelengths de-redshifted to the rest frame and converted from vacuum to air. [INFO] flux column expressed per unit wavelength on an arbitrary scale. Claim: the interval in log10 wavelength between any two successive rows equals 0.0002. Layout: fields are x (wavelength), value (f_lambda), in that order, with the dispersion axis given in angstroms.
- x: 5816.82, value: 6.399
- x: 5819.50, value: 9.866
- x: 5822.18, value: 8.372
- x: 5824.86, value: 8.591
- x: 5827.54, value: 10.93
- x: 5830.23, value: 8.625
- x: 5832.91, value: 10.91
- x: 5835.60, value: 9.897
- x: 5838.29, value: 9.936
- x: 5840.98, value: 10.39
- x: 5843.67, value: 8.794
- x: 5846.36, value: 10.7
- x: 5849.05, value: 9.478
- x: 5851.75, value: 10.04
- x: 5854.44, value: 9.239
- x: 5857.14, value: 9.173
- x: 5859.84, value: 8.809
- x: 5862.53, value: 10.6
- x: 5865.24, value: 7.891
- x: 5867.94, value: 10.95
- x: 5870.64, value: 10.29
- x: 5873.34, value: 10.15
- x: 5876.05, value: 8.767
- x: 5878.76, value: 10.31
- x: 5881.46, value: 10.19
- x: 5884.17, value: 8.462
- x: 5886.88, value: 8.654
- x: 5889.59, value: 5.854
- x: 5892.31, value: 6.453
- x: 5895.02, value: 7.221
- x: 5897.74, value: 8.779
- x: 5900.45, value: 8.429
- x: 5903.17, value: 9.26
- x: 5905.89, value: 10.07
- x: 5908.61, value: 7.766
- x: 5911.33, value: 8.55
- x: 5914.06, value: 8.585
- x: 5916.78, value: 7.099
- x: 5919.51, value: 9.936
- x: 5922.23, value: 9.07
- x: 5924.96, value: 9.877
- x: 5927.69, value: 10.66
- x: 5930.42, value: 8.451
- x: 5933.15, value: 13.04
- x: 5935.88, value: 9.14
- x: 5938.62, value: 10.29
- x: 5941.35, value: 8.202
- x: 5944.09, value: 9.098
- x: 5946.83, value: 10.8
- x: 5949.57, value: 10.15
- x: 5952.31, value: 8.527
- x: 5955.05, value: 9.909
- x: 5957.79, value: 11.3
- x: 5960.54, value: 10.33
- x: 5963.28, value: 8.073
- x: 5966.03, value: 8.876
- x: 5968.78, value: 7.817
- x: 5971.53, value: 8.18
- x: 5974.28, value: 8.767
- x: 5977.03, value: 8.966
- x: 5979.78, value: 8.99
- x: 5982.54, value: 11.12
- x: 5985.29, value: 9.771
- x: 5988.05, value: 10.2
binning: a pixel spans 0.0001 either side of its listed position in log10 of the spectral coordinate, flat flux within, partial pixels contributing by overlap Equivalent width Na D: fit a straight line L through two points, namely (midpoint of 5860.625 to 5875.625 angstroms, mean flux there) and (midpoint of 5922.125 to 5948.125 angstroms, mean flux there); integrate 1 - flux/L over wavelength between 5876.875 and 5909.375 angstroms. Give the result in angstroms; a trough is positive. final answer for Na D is 4.6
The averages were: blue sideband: 9.86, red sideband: 9.9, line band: 8.47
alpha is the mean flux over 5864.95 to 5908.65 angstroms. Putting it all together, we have 8.85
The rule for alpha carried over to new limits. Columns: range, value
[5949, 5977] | 9.15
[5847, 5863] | 9.55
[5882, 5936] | 8.78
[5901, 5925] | 8.84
